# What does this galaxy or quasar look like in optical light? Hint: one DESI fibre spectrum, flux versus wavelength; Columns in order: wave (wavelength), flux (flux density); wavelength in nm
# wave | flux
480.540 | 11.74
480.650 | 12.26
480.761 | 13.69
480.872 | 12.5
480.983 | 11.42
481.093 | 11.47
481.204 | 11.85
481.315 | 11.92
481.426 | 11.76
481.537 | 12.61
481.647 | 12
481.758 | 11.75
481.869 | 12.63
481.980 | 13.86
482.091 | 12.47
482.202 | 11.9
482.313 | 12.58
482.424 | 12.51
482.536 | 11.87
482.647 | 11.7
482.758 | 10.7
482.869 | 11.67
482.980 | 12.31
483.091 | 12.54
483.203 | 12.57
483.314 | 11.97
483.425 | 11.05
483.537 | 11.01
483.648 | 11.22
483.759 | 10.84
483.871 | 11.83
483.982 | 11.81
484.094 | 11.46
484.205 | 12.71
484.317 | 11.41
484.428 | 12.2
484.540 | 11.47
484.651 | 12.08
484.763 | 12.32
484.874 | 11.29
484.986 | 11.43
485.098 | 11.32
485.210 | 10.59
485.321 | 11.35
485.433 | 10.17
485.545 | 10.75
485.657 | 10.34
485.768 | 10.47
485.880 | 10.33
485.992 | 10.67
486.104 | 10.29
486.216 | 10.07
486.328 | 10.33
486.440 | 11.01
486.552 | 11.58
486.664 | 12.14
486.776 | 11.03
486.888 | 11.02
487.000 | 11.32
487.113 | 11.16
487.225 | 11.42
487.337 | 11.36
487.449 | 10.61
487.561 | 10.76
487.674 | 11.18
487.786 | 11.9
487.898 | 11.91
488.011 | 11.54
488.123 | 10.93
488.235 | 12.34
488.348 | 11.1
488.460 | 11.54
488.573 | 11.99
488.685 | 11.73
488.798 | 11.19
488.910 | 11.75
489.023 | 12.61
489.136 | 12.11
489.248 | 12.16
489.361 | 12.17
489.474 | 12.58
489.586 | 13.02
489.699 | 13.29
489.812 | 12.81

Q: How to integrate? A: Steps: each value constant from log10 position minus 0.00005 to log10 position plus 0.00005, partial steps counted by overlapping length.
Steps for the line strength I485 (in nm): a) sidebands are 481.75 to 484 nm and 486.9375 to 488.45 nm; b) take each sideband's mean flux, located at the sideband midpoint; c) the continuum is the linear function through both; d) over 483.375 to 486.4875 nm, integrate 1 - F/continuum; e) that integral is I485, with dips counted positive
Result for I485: 0.15 nm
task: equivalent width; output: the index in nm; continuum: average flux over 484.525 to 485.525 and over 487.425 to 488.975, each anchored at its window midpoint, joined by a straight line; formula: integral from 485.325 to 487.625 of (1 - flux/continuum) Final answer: 0.11 nm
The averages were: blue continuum 11.3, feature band 10.9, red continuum 11.5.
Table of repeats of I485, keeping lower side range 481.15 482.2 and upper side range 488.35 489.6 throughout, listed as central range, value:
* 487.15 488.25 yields 0.064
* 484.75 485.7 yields 0.089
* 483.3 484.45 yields 0.061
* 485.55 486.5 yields 0.131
